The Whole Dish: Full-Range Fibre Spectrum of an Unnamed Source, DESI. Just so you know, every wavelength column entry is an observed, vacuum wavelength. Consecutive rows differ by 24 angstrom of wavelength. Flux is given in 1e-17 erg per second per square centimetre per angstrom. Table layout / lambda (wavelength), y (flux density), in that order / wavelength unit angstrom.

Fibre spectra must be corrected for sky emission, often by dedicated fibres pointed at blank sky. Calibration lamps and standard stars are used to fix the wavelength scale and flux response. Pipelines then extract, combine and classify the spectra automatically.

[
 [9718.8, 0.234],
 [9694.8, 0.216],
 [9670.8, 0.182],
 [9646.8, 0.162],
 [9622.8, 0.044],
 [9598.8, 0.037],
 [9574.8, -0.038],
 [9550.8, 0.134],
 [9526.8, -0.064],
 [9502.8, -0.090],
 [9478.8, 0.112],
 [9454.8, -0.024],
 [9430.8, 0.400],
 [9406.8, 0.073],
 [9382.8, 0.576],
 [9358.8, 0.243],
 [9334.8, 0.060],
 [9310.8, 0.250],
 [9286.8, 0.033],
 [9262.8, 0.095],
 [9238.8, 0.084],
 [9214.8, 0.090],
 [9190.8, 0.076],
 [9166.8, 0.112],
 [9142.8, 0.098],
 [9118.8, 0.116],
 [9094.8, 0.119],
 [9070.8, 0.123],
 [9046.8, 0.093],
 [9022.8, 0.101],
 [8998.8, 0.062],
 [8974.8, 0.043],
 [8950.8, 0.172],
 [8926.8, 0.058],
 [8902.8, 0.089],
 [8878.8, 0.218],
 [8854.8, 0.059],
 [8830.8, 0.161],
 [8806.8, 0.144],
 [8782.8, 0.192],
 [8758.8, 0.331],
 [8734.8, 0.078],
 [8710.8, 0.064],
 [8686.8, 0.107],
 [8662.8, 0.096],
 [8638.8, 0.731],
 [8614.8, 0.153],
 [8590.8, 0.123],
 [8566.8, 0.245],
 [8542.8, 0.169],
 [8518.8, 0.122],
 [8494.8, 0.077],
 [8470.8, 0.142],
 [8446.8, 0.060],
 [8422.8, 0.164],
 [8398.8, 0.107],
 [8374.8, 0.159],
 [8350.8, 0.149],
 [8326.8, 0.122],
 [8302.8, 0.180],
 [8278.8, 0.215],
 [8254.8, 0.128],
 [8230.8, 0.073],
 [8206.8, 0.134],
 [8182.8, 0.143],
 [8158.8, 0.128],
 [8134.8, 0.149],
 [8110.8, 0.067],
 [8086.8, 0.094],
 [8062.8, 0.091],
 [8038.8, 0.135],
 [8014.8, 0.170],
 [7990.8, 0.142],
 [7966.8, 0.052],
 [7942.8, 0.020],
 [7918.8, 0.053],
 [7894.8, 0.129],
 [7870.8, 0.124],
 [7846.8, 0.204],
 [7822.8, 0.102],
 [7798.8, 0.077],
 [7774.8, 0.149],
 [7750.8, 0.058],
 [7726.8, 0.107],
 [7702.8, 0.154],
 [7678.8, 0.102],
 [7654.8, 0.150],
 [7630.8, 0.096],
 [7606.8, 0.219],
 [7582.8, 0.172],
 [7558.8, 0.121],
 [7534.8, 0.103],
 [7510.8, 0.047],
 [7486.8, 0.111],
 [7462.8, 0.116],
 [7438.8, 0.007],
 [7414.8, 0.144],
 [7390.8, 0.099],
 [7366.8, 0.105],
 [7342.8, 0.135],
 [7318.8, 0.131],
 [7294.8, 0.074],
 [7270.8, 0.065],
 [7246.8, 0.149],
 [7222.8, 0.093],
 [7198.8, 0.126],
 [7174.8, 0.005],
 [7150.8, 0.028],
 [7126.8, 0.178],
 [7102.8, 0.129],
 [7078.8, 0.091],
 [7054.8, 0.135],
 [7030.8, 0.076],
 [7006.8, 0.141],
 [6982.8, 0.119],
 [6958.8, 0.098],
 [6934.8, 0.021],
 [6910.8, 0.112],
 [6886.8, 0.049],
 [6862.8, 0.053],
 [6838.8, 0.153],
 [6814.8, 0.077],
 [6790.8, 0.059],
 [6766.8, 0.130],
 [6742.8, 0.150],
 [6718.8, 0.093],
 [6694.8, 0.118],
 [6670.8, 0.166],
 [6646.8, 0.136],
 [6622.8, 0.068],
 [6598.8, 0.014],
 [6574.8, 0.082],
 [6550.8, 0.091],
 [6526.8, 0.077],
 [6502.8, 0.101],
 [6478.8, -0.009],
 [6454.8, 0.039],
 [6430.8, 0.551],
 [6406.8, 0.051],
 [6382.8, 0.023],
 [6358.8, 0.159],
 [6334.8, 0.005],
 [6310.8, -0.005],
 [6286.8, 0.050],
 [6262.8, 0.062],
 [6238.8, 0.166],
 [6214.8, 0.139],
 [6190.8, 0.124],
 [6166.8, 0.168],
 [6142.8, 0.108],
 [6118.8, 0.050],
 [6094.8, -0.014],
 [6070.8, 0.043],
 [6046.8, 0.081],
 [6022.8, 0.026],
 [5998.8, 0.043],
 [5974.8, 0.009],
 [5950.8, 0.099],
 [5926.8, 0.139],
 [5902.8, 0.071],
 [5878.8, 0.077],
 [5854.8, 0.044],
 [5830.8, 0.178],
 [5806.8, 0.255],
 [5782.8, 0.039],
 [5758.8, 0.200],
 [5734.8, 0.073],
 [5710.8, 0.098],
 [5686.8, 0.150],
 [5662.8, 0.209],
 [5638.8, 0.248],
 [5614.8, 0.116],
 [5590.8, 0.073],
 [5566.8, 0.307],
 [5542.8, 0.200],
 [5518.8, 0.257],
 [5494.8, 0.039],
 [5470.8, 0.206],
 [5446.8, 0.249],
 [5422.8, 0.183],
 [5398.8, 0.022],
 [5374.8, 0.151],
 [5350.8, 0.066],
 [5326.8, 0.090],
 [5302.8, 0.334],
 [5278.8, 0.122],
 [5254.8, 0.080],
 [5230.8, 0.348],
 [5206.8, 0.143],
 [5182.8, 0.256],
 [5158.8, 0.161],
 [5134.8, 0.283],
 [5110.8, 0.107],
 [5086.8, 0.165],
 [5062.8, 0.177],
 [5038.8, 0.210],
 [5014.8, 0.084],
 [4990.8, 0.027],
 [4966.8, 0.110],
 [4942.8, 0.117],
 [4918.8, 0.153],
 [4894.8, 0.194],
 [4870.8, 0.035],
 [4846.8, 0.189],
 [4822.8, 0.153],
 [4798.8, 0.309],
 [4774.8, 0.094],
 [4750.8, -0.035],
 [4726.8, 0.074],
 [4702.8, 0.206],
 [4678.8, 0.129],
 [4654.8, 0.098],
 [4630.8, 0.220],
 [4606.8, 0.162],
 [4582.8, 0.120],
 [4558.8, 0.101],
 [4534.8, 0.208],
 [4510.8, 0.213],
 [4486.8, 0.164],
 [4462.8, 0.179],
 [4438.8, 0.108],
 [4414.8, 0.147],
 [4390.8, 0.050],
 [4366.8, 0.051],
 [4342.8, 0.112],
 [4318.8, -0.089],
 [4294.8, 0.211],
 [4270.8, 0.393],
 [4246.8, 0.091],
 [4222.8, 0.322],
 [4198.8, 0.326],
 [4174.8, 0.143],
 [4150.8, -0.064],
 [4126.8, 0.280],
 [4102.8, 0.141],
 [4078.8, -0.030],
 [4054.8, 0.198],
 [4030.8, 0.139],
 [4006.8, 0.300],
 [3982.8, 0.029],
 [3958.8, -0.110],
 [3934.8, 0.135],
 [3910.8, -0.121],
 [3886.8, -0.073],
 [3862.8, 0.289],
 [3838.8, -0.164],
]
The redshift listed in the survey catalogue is 0.72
